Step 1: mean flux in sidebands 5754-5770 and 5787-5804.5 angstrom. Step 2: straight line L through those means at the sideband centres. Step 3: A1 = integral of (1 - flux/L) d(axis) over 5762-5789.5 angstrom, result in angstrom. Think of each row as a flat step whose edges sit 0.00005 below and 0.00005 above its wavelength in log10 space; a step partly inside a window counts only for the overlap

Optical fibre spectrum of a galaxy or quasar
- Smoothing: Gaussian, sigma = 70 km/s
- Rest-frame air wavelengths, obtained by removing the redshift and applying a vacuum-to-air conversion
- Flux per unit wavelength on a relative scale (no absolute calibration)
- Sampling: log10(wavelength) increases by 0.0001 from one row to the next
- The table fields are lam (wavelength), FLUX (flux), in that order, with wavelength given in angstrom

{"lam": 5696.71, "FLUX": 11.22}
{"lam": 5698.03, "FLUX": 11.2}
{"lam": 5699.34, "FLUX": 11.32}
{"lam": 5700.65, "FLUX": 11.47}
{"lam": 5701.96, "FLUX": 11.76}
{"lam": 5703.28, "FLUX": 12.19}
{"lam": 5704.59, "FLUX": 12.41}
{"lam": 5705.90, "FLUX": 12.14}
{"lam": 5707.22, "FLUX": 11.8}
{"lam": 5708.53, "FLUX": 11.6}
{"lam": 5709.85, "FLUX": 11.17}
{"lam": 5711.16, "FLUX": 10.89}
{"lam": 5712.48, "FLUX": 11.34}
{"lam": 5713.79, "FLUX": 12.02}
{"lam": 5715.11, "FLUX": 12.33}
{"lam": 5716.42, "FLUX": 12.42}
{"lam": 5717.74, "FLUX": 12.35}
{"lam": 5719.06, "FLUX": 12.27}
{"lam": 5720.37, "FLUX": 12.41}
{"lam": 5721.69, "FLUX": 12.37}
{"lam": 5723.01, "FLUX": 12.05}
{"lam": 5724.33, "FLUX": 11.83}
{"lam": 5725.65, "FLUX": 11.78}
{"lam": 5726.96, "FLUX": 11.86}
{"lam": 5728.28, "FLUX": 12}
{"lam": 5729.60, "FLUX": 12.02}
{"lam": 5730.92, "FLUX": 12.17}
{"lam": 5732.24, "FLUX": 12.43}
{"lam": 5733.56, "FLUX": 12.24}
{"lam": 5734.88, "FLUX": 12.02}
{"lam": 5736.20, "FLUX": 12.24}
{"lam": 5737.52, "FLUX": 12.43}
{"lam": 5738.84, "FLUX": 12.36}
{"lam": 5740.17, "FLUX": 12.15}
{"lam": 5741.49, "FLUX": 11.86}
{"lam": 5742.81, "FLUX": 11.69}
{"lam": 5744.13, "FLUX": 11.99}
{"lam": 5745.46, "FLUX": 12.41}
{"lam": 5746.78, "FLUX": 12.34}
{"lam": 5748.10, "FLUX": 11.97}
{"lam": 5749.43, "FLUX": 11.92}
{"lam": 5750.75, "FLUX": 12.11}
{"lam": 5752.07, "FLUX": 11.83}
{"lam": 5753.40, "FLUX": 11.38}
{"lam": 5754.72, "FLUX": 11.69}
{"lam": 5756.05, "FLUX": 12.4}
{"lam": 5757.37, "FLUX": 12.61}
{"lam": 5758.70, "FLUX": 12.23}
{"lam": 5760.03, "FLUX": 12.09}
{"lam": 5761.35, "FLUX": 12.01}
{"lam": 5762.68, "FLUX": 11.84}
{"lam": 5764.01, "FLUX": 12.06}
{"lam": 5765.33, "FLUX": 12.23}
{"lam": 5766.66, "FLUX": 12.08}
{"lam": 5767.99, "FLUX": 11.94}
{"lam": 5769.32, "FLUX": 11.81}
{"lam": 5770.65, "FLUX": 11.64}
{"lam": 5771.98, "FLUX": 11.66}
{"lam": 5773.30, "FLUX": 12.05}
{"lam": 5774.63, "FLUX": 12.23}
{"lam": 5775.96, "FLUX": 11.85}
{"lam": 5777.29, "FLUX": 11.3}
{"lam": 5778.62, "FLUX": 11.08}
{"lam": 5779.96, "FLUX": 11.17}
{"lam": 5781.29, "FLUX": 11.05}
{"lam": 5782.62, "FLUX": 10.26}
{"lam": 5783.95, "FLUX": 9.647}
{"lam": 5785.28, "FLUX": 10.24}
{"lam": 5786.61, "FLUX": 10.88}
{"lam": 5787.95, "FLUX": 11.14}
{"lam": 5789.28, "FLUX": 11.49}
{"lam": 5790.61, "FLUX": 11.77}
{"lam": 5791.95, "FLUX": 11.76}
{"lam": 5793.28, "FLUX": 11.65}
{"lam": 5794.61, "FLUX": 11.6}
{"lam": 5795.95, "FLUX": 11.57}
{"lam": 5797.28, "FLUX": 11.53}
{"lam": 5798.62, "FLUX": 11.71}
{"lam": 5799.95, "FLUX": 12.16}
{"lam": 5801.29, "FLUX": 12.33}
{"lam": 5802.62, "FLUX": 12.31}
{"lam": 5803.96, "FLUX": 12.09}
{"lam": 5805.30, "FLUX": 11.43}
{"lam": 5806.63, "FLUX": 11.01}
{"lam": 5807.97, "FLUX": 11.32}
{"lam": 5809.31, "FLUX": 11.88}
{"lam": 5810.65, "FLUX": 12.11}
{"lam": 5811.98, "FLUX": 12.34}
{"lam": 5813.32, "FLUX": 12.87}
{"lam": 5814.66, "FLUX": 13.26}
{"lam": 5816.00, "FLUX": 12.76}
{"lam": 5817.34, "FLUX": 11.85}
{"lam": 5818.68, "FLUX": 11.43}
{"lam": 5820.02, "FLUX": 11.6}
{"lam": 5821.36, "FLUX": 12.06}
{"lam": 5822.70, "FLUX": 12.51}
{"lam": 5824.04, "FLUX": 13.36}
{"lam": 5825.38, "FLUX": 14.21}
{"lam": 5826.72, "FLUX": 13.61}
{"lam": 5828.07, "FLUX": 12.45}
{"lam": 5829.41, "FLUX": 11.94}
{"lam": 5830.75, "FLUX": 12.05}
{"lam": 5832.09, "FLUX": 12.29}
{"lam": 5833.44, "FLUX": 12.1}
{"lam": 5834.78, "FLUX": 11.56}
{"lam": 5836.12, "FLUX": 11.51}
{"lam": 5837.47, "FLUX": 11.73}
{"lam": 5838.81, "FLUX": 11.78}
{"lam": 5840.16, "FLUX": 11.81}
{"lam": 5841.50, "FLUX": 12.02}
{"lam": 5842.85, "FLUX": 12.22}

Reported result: 1.2 angstrom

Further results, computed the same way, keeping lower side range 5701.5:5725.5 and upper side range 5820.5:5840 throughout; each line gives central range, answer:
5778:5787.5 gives 1.2 angstrom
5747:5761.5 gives 0.1 angstrom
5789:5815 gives 0.7 angstrom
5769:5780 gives 0.4 angstrom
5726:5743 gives -0.1 angstrom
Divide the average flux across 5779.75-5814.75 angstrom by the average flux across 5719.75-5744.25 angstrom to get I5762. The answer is 1.0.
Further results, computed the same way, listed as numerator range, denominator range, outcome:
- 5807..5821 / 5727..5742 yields 1.00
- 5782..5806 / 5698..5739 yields 0.95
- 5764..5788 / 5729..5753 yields 0.94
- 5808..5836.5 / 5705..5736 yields 1.03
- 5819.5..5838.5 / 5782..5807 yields 1.08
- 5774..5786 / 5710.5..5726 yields 0.91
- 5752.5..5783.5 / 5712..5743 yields 0.97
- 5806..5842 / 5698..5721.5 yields 1.03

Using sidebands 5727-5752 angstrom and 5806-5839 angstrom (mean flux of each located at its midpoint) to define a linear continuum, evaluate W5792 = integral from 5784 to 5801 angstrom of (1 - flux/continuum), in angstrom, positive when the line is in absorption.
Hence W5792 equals 1.1 angstrom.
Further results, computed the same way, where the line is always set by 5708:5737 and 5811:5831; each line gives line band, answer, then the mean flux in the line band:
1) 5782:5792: 1.2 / 10.8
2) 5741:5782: 1.1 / 11.9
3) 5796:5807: 0.5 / 11.8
